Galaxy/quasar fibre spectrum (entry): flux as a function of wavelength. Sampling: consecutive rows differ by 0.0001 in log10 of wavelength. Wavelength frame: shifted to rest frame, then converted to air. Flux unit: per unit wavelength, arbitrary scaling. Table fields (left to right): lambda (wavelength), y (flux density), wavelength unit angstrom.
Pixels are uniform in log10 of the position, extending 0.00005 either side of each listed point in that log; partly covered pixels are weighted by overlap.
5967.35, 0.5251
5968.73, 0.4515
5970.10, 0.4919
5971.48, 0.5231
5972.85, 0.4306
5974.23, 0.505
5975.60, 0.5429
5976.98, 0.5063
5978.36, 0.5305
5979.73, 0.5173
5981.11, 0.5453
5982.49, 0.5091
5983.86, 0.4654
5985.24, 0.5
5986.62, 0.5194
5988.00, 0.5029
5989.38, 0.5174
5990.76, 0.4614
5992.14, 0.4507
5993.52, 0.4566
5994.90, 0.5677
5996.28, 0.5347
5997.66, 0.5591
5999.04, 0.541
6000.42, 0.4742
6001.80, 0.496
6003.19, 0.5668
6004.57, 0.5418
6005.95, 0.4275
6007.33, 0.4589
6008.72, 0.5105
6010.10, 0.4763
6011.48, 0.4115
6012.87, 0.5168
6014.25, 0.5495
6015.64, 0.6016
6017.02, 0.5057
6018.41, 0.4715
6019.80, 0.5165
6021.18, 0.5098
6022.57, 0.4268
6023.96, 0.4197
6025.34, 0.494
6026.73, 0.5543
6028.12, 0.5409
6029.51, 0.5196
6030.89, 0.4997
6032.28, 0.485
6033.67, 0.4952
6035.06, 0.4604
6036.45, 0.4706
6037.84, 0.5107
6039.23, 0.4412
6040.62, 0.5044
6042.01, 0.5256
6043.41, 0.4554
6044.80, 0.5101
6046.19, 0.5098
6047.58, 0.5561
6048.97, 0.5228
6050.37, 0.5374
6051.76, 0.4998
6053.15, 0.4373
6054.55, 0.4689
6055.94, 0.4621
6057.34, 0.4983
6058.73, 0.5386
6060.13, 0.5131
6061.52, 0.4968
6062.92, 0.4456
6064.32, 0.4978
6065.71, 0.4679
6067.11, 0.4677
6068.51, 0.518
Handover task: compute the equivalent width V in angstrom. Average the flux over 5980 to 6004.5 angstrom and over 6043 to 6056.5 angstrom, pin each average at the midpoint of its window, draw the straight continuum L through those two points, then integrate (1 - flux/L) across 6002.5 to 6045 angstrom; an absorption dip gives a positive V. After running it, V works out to 0.6 angstrom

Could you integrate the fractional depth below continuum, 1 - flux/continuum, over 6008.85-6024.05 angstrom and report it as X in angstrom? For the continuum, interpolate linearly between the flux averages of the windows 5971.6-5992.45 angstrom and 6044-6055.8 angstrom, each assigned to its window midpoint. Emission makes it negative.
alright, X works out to 0.2 angstrom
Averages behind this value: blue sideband 0.502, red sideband 0.503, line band 0.495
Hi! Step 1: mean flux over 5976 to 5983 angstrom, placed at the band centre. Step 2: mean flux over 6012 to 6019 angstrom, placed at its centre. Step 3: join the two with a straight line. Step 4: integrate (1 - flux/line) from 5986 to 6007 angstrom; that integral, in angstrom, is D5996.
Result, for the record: 0.7 angstrom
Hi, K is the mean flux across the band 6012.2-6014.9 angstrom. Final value 0.534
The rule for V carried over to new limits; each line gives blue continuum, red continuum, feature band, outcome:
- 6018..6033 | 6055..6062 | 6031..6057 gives 0.33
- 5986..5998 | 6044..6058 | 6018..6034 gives 0.25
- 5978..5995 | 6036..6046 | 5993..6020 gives -0.69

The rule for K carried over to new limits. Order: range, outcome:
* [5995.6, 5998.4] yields 0.547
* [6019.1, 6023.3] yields 0.483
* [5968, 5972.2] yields 0.488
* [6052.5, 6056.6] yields 0.456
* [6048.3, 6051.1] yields 0.529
